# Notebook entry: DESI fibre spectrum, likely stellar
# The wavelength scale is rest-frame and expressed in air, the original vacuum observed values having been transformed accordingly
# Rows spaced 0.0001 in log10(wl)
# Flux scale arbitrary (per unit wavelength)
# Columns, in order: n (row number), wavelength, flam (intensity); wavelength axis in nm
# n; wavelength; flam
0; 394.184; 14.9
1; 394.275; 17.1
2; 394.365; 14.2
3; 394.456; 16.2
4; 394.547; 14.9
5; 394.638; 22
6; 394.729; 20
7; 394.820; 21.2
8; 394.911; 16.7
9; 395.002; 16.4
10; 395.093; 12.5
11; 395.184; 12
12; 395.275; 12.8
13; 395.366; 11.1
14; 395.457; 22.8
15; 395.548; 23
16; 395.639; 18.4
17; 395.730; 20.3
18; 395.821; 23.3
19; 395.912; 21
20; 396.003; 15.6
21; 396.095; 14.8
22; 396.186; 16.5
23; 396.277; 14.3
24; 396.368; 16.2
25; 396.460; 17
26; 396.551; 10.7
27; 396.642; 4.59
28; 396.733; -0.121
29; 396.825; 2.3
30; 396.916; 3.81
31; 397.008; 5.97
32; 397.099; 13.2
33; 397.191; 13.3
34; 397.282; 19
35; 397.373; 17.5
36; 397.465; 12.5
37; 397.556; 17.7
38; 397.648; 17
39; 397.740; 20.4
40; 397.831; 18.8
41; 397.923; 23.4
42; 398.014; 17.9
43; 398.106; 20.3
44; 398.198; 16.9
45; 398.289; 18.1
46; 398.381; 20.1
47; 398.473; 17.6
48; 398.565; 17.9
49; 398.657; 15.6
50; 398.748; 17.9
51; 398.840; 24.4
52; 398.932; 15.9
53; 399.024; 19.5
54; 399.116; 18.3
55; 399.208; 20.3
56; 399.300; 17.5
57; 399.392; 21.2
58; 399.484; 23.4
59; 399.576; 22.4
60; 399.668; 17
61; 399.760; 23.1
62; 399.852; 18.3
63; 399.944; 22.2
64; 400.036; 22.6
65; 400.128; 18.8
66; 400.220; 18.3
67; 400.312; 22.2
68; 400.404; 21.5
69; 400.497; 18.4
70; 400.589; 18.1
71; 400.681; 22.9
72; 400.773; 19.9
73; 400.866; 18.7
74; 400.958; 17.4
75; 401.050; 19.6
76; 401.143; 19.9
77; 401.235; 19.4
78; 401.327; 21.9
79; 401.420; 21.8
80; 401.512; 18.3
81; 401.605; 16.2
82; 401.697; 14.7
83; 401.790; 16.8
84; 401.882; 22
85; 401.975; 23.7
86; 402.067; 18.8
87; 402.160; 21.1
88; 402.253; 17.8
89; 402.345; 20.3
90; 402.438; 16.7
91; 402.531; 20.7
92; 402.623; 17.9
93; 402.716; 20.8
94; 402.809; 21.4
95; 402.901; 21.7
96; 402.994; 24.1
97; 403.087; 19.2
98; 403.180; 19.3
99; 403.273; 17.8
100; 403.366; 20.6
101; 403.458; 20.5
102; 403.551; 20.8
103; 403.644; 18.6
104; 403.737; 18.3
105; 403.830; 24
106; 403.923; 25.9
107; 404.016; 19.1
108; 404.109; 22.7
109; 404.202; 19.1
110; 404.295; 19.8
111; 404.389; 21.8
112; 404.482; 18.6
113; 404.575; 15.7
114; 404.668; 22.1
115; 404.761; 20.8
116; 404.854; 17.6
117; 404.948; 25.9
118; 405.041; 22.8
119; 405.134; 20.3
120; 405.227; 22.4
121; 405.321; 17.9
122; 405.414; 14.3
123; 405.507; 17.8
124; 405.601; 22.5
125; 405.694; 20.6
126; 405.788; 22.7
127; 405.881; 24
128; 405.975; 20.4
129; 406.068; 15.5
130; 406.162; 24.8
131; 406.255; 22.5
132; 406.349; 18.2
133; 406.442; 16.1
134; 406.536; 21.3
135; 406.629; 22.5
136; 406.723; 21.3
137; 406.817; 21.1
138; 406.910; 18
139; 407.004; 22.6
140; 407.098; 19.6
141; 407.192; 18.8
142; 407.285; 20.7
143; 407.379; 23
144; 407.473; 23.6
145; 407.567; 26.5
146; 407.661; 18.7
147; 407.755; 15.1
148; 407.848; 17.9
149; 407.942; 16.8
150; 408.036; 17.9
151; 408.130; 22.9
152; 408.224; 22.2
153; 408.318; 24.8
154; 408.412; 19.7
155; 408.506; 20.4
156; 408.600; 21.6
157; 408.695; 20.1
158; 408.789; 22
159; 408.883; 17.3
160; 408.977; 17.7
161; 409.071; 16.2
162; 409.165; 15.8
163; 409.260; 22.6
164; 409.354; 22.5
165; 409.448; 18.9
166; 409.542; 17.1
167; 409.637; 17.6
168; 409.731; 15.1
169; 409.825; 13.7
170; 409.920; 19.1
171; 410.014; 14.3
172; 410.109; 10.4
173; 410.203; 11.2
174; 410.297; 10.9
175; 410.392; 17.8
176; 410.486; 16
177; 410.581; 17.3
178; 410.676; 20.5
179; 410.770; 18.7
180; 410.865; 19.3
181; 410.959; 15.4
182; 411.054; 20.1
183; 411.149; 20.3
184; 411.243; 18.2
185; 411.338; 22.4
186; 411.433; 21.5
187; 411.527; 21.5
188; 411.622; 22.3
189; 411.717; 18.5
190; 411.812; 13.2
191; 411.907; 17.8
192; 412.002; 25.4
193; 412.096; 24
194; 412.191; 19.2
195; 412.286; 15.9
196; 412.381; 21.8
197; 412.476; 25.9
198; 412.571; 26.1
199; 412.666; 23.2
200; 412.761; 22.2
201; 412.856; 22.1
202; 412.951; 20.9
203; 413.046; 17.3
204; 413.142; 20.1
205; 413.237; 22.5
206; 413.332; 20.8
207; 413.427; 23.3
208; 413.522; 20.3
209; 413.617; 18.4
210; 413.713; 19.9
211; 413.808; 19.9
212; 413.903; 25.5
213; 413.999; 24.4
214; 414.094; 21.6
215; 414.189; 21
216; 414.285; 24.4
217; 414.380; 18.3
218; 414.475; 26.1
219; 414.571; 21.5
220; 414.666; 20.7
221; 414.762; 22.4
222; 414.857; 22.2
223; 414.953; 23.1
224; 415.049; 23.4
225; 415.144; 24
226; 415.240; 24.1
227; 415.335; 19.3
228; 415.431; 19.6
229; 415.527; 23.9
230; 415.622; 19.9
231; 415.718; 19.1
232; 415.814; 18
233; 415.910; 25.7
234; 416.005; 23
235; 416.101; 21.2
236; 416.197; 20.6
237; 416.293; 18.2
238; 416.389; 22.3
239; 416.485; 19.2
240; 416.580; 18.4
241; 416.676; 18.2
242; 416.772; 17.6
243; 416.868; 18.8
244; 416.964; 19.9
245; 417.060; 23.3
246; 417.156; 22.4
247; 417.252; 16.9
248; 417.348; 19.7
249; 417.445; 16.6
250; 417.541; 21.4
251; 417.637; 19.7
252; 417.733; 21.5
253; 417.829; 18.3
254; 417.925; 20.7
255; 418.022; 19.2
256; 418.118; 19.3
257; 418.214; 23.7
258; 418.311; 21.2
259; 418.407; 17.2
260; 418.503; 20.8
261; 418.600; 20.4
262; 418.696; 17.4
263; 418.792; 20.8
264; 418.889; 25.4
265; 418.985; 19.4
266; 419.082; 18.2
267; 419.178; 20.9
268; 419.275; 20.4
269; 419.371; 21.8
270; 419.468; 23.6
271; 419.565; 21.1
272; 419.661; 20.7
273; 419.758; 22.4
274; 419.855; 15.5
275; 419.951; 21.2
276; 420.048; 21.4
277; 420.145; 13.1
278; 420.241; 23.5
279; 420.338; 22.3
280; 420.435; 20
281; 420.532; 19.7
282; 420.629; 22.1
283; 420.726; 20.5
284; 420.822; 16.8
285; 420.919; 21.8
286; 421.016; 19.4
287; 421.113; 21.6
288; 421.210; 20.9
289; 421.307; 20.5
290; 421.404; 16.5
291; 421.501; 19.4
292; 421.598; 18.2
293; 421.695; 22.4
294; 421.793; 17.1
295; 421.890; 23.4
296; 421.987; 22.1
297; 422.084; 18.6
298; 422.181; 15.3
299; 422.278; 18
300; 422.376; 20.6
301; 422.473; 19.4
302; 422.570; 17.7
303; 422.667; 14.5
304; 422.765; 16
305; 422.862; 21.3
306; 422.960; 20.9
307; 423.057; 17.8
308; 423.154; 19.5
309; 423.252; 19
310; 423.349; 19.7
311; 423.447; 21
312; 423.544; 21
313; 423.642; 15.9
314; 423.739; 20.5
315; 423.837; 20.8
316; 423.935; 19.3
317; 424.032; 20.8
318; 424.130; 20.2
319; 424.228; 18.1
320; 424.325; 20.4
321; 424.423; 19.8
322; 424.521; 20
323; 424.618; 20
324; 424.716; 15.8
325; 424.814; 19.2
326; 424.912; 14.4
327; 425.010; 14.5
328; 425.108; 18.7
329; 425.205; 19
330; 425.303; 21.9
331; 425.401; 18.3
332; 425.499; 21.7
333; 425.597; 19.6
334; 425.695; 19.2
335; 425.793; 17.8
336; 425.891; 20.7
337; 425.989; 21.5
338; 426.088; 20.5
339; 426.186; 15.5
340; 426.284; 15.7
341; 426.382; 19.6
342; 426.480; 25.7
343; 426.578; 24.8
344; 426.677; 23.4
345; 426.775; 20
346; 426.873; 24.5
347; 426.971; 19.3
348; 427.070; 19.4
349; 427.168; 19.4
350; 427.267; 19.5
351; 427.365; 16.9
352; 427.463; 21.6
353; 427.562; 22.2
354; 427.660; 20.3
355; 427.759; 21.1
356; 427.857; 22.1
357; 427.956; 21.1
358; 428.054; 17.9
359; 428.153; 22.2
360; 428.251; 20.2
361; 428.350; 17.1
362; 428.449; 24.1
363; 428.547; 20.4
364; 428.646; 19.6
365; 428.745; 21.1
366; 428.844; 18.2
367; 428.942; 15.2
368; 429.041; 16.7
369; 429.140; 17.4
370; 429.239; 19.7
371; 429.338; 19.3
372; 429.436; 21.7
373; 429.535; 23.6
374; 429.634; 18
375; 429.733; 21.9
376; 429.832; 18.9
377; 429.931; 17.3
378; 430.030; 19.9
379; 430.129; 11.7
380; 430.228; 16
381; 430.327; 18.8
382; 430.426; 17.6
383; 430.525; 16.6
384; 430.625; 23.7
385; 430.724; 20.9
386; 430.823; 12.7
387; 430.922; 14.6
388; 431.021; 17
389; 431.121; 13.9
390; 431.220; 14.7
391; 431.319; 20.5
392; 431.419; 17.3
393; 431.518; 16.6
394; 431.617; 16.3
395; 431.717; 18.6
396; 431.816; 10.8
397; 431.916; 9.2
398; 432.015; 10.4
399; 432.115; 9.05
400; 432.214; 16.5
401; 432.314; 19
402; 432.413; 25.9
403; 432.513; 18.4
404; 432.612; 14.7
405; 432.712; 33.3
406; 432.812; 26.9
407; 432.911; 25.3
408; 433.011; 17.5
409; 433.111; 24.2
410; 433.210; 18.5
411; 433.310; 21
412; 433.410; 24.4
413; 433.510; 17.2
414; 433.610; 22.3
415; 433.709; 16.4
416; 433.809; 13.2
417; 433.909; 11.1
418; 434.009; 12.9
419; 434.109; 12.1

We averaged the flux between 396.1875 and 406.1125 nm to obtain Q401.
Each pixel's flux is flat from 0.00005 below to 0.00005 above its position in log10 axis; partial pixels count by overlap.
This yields 18.7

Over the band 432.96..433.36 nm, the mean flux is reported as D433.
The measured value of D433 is 20.3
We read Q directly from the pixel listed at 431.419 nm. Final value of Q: 17.3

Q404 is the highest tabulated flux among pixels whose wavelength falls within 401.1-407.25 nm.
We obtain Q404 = 25.9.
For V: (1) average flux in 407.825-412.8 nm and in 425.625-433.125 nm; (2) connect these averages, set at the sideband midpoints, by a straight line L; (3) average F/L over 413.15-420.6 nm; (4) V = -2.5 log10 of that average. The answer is -0.094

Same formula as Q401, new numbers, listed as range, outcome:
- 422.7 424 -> 19.4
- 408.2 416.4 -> 20.2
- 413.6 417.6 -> 21.1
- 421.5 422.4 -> 19.5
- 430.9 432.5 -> 15.7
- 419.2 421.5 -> 20.3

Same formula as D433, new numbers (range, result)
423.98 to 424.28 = 19.7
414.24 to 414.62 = 22.6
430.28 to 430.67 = 19.1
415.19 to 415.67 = 21.4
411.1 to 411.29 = 19.3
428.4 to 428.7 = 21.4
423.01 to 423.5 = 19.4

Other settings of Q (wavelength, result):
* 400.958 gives 17.4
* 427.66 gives 20.3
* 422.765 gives 16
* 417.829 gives 18.3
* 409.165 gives 15.8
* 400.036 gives 22.6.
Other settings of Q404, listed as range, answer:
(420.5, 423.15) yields 23.4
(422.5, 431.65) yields 25.7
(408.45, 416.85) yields 26.1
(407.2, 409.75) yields 26.5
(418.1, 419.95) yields 25.4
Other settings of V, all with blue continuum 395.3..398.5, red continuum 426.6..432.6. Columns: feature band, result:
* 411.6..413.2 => -0.23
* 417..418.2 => -0.15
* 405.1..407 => -0.23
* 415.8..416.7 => -0.19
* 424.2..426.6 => -0.07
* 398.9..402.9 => -0.24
